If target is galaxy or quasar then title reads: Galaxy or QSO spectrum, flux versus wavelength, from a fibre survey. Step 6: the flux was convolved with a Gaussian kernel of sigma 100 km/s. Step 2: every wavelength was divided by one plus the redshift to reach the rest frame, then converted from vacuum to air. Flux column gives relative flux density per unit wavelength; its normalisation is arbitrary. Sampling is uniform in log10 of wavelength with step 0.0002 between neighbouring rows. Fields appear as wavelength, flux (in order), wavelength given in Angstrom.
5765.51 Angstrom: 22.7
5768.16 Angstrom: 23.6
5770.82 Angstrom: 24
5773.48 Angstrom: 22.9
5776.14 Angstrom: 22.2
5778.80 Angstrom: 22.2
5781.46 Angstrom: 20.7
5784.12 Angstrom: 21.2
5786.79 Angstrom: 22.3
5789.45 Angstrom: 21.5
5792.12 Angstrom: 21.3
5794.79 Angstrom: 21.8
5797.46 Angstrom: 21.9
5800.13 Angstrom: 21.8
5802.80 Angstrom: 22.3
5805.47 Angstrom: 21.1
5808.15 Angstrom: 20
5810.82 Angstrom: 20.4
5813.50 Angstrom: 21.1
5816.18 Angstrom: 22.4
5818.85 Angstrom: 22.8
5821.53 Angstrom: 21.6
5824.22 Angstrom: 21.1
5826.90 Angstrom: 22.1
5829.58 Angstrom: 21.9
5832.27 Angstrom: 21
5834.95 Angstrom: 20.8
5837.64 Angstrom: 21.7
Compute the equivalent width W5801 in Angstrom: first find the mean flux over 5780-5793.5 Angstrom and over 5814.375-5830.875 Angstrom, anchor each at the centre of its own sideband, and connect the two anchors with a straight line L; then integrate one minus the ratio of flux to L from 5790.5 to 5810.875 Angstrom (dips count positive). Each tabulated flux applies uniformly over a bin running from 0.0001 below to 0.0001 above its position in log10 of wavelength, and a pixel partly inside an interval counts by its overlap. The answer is 0.22 Angstrom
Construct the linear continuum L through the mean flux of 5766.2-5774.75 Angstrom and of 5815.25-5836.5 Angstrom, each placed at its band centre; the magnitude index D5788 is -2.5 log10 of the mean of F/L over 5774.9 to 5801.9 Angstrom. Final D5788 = 0.06 mag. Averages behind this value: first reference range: 23.4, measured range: 21.7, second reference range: 21.7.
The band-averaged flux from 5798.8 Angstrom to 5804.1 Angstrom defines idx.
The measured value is 22.1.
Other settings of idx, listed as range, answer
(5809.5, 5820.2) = 21.7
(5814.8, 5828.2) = 22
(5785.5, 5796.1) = 21.7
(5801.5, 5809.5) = 21.1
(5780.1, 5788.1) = 21.4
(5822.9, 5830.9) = 21.7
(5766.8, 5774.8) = 23.5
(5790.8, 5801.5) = 21.7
